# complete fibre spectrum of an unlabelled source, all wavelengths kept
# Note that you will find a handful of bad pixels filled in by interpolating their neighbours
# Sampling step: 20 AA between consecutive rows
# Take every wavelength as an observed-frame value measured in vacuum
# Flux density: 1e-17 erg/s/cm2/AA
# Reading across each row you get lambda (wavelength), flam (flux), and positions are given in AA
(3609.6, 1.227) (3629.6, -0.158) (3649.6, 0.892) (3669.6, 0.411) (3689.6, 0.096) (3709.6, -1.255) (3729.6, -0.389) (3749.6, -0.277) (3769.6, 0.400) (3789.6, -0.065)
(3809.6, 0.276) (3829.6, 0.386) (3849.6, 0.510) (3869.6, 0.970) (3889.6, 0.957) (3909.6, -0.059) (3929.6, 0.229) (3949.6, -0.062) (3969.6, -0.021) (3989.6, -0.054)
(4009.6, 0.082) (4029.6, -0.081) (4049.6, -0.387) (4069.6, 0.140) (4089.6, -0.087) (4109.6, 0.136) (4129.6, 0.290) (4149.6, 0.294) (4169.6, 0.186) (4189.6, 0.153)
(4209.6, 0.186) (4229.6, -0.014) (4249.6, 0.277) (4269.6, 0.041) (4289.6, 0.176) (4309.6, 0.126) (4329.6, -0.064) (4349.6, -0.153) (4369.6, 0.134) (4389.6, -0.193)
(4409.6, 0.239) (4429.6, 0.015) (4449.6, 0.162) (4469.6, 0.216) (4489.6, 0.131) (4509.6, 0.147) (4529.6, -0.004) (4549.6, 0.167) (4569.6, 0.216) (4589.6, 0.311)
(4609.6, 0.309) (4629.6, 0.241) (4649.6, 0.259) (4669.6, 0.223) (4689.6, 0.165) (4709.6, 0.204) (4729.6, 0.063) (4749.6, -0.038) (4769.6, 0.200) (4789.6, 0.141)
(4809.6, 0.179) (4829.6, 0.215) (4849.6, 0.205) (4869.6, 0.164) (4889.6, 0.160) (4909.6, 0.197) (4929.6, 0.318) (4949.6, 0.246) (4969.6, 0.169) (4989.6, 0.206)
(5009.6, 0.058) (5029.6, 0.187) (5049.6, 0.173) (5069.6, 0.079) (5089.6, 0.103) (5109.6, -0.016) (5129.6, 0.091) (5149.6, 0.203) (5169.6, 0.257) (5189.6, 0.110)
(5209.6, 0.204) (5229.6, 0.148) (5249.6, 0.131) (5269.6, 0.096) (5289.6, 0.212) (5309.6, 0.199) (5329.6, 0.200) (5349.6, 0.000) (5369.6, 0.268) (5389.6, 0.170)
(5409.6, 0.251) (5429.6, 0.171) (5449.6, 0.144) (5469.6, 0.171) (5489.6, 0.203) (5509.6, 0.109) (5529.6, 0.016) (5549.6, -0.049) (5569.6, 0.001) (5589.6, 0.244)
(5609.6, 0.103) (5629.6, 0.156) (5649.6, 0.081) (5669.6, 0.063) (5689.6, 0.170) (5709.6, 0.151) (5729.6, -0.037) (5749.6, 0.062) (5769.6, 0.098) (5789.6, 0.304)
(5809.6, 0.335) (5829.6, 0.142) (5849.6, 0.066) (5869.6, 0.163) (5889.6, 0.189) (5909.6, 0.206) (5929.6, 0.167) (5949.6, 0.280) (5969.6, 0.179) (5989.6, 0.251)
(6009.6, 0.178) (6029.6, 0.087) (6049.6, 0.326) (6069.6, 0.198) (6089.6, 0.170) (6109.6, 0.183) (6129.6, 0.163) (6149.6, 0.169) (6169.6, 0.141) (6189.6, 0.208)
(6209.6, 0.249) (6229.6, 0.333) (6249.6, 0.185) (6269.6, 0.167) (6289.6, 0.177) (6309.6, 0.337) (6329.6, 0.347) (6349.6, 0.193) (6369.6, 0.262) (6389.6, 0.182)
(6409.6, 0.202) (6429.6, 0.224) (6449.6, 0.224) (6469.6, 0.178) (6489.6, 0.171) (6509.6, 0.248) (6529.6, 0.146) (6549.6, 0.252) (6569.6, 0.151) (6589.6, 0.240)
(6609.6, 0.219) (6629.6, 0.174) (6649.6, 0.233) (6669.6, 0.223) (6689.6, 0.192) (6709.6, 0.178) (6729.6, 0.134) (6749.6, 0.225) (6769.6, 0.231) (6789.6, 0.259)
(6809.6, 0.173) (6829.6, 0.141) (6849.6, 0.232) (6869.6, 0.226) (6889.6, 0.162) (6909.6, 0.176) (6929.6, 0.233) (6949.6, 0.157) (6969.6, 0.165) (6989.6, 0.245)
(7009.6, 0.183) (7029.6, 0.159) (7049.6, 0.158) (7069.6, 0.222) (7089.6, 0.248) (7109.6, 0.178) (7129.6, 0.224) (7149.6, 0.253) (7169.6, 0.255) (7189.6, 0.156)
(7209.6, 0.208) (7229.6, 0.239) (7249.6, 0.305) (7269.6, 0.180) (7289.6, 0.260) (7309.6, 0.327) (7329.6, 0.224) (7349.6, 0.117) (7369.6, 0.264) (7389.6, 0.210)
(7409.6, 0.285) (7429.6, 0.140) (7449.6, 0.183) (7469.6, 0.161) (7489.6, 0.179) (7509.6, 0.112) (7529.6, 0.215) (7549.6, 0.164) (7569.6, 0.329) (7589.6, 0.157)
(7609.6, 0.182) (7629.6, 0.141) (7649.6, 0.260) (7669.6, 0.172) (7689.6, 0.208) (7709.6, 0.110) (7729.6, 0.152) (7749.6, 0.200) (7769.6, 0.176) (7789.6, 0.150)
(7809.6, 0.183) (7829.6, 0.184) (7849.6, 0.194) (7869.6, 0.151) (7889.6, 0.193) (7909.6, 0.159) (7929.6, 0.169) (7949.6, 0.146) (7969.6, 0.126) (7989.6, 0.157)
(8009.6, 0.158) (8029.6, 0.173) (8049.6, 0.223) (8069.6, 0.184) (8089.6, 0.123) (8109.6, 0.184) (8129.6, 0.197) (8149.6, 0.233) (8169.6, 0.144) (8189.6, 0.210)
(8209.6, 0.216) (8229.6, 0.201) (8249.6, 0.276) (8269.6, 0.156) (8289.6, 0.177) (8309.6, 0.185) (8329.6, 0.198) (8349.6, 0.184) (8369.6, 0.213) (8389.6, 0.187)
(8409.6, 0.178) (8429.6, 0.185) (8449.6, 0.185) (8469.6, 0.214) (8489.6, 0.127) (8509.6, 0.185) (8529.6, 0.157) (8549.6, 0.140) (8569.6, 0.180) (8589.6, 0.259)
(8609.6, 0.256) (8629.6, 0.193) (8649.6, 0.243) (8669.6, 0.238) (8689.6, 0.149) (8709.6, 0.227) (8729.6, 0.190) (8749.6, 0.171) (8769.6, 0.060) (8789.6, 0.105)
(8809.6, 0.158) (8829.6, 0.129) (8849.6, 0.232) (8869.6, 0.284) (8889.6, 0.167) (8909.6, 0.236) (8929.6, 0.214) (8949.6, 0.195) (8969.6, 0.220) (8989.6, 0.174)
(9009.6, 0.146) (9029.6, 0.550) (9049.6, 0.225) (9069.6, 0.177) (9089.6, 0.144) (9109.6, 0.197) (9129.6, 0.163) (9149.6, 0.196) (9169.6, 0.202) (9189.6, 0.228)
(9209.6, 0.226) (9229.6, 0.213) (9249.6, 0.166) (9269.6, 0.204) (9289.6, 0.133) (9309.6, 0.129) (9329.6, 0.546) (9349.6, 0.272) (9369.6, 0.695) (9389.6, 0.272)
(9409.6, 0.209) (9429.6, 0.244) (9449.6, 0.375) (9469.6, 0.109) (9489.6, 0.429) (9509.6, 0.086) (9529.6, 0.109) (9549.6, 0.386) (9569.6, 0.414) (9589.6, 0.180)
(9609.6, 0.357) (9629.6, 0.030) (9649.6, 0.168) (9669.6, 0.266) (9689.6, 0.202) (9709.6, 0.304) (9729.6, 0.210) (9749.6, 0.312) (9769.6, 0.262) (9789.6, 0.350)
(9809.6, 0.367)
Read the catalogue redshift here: 1.423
